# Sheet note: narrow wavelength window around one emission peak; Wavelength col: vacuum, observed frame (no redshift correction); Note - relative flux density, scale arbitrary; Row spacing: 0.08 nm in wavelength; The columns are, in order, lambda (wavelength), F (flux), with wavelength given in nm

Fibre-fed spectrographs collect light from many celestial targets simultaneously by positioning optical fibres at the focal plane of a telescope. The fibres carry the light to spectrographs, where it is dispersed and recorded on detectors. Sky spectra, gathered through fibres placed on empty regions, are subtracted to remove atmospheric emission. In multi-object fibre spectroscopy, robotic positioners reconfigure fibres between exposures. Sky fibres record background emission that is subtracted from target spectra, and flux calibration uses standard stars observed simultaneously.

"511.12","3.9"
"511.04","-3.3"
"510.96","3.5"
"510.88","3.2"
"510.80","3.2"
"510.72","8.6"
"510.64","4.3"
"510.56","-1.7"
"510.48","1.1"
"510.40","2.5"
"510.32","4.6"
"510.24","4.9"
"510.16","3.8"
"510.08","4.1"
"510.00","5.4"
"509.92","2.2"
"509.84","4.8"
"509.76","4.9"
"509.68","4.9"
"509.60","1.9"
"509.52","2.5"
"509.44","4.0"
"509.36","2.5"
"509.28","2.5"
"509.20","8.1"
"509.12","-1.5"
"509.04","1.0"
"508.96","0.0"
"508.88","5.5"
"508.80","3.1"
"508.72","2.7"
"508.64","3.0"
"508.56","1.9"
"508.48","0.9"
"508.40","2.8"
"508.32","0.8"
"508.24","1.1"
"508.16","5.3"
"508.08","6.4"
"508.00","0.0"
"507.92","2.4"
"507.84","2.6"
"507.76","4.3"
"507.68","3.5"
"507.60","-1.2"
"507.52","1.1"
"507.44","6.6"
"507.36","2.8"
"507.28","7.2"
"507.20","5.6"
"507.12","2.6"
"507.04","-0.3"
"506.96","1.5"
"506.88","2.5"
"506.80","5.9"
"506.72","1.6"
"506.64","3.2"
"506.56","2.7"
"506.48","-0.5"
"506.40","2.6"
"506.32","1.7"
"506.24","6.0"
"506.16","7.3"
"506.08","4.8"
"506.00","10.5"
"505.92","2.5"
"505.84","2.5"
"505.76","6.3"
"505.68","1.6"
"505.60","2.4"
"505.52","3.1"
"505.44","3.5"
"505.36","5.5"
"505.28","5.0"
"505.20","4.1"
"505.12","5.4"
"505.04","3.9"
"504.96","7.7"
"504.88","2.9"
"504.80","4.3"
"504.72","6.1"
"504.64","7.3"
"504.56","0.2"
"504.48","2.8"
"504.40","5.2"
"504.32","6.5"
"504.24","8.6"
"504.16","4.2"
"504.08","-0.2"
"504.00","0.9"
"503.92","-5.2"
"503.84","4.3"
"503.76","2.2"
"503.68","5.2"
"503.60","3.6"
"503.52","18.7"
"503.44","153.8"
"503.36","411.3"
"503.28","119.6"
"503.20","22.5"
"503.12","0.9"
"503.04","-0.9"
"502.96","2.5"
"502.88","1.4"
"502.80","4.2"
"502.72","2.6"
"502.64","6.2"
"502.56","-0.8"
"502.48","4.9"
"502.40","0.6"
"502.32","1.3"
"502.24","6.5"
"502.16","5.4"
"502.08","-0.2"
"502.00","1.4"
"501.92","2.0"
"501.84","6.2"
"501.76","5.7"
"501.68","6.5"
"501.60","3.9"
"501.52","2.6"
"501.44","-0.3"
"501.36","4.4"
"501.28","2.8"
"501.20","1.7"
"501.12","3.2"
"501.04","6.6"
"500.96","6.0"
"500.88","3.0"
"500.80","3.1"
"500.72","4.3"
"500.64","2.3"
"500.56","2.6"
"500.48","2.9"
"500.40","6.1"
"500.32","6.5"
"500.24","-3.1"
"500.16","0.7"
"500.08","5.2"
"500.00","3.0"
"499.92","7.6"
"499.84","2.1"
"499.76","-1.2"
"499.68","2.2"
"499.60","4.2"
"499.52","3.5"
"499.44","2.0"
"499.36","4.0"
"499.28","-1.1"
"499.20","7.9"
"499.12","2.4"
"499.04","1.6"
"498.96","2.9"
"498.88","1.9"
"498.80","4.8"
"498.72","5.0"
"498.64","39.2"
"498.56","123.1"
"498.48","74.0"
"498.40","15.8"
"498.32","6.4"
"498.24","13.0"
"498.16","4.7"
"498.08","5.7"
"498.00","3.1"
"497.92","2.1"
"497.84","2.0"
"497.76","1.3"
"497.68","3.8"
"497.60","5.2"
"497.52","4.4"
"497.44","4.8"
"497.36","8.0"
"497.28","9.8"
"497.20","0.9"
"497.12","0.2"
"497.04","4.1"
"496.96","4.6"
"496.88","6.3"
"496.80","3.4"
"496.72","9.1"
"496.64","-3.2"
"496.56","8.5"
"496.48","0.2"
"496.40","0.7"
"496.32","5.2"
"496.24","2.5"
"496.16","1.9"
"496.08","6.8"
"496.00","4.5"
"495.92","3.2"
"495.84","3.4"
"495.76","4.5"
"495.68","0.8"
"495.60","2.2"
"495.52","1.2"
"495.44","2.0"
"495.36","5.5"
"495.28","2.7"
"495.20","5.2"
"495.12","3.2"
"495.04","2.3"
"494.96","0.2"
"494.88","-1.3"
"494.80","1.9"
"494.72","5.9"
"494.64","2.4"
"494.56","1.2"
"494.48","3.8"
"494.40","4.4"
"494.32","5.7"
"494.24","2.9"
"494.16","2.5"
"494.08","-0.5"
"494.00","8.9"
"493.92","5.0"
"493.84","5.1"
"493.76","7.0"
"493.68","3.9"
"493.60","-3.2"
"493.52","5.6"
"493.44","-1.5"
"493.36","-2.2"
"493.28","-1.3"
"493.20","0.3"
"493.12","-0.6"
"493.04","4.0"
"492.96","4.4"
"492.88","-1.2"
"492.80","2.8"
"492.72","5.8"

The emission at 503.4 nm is [O III]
